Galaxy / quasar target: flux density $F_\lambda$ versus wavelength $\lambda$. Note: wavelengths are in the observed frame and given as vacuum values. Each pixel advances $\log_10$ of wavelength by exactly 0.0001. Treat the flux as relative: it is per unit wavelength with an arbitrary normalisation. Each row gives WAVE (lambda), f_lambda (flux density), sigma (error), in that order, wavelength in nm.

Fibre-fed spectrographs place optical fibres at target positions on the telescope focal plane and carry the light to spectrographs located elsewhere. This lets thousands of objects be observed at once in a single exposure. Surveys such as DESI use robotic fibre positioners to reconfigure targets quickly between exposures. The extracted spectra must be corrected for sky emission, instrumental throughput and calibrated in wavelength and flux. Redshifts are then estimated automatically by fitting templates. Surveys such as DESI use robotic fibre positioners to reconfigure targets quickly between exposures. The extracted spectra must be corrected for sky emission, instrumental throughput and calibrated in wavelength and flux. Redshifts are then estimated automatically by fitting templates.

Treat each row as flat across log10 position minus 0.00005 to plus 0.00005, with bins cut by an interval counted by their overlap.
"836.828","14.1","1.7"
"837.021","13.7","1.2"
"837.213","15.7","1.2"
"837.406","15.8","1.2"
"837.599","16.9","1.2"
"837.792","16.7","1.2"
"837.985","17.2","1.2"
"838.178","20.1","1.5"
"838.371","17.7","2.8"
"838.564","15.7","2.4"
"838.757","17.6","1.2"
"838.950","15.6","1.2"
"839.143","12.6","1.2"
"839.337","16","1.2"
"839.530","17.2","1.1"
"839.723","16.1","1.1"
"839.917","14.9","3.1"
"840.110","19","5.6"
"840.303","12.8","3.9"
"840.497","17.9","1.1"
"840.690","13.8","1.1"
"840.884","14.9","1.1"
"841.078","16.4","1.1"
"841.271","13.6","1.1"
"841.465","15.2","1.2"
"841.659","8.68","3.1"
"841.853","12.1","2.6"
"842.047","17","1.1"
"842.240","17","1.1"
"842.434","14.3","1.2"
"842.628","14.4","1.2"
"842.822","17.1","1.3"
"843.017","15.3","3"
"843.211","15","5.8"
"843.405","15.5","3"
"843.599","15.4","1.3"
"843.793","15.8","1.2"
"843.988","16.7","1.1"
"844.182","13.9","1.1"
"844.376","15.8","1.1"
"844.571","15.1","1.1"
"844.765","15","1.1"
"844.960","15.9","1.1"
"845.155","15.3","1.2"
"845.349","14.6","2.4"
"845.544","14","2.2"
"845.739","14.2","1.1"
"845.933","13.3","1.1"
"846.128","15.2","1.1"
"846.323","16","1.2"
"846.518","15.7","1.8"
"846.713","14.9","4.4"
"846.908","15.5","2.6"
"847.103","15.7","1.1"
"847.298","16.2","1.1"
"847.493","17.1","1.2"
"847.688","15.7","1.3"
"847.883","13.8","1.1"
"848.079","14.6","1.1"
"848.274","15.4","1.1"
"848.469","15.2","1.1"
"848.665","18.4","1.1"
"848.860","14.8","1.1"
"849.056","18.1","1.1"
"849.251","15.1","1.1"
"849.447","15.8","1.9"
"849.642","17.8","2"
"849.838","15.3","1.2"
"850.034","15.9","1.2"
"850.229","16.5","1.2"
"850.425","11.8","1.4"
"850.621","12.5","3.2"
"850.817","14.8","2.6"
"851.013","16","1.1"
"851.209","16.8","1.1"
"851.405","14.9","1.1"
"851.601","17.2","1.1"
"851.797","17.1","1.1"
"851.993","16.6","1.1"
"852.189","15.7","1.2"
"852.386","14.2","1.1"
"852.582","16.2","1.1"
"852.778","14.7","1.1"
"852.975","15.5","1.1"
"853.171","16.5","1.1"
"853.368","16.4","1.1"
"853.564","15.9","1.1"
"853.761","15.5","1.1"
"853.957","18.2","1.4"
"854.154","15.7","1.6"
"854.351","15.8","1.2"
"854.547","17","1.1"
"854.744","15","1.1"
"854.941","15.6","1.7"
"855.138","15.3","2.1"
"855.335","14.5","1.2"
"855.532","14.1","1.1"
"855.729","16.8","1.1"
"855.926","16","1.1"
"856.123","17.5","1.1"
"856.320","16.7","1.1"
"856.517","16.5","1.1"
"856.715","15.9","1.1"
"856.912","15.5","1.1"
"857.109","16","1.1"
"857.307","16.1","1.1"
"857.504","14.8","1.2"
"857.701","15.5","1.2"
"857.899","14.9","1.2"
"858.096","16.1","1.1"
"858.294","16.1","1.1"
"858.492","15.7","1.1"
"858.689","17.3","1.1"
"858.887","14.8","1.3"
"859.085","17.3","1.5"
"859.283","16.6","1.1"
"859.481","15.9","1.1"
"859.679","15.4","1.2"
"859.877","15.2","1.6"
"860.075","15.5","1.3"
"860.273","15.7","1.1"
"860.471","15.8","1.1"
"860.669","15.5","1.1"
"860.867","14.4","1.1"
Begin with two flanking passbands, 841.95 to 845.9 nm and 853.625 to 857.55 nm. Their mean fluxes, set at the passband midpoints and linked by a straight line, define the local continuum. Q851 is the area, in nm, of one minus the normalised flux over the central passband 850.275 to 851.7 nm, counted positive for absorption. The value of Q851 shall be 0.071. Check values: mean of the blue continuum 15.3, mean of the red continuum 15.9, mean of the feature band 14.9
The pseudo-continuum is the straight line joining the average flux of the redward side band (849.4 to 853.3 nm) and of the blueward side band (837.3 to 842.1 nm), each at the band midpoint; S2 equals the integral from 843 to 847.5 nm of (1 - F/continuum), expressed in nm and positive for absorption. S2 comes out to 0.10 nm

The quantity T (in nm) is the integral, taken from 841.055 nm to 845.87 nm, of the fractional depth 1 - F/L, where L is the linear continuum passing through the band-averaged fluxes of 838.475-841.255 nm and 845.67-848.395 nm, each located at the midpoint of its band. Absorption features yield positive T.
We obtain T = 0.18 nm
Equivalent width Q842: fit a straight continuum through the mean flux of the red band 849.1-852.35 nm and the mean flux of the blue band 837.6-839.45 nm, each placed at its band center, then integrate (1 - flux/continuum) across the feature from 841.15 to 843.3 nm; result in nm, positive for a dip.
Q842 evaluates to 0.23 nm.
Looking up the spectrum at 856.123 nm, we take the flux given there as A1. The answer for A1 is 17.5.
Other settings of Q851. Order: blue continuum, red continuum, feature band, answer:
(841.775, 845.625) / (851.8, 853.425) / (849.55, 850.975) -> 0.061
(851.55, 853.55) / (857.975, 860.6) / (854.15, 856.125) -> 0.036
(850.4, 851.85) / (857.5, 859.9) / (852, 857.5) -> -0.117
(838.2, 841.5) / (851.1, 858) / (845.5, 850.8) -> 0.170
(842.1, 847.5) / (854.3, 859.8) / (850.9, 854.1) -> -0.081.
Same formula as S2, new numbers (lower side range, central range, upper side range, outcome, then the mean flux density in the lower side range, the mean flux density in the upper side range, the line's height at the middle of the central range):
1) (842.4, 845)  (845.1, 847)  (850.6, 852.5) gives 0.08 nm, 15.4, 15.7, 15.5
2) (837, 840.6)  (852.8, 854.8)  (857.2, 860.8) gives -0.03 nm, 16.3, 15.8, 15.9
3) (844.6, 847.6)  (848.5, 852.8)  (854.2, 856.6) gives -0.05 nm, 15.2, 15.9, 15.6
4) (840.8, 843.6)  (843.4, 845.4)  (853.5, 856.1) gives -0.06 nm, 14.8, 15.8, 15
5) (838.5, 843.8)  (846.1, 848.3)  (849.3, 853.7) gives 0.00 nm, 15.2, 15.6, 15.5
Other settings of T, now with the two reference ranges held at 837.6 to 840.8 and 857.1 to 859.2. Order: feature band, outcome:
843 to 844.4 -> 0.07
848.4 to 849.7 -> -0.03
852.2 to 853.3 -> 0.04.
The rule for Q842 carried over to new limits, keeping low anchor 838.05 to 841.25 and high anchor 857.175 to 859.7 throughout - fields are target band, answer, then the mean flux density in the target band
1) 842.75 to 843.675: 0.02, 15.6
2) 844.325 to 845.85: 0.10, 14.9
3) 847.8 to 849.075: 0.03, 15.6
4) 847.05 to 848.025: 0.02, 15.6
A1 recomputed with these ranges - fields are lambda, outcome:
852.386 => 14.2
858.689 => 17.3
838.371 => 17.7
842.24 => 17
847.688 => 15.7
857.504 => 14.8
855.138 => 15.3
